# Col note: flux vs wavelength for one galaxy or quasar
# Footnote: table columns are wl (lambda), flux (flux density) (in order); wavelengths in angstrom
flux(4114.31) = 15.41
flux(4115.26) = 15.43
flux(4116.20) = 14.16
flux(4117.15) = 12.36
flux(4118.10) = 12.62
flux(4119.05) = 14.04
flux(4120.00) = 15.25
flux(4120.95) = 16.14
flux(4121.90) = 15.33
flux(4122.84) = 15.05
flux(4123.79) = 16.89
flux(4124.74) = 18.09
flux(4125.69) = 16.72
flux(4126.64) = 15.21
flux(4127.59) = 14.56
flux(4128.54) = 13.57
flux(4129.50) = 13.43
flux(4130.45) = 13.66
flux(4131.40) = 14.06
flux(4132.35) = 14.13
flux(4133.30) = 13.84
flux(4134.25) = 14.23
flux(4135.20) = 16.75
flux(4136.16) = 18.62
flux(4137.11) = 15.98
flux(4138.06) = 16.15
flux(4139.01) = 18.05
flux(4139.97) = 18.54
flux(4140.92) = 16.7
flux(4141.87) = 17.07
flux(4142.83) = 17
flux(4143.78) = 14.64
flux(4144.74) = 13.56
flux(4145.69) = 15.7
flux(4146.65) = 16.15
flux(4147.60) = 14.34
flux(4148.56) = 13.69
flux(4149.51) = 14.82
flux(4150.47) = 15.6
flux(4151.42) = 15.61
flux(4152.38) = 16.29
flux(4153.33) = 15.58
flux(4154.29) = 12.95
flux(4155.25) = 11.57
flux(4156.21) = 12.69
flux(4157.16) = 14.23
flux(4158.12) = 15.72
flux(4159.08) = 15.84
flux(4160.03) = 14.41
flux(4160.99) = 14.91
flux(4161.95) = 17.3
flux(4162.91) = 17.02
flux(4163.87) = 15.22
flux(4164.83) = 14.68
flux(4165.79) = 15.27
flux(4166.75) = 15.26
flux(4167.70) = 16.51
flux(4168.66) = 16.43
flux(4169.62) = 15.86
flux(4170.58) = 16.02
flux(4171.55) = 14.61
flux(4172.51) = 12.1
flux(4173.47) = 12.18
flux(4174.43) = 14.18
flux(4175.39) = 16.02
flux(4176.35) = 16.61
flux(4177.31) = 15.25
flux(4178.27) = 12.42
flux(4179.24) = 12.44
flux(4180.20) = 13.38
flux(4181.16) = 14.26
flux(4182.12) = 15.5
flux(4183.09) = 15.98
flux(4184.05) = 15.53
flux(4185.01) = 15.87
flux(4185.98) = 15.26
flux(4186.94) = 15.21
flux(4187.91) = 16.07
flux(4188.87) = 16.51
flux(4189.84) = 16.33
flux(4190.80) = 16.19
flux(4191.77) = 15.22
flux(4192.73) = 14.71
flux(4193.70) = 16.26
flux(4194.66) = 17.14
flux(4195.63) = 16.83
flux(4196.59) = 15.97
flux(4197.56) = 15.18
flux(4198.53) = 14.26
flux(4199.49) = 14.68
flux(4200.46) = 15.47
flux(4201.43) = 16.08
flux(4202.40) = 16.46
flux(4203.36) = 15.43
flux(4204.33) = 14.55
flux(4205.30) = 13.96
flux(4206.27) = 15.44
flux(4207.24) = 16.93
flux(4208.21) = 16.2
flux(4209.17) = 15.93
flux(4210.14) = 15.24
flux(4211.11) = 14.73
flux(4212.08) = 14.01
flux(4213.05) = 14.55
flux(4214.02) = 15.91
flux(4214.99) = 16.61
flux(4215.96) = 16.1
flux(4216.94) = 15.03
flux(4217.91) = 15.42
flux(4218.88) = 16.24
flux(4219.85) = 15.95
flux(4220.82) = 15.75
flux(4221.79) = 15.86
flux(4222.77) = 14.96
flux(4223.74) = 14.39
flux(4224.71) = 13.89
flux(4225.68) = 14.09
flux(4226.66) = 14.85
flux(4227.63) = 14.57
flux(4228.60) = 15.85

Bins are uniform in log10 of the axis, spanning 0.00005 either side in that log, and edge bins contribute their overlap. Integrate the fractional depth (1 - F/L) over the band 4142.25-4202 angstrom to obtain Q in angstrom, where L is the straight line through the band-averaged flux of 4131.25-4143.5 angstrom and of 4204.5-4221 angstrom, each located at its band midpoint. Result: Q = 2.91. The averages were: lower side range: 16.3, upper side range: 15.5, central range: 15.1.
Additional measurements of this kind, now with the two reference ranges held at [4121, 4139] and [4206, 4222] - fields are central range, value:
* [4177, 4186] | 0.59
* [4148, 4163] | 0.65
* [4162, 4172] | -0.15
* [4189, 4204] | -0.14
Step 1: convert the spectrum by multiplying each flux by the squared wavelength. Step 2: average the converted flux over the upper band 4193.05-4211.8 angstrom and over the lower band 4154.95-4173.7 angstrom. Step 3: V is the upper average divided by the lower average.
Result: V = 1.06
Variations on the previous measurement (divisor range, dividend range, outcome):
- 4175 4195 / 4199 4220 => 1.02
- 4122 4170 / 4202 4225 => 1.03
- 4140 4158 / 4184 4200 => 1.07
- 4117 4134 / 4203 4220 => 1.09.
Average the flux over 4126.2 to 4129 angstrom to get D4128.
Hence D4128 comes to 14.4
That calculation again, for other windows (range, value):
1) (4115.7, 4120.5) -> 13.7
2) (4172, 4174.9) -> 12.8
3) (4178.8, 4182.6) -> 13.9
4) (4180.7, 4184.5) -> 15.3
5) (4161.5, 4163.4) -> 17.1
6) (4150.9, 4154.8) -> 15.1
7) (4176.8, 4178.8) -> 13.8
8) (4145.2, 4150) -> 14.9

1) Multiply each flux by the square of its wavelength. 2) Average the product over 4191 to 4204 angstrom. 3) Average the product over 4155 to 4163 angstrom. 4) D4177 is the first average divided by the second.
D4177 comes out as 1.1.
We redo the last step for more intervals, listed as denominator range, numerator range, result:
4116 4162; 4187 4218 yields 1.06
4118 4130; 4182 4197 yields 1.08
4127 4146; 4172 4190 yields 0.97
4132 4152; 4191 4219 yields 1.01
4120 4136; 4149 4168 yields 1.01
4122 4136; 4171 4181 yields 0.94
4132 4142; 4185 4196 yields 1.00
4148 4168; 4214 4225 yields 1.07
